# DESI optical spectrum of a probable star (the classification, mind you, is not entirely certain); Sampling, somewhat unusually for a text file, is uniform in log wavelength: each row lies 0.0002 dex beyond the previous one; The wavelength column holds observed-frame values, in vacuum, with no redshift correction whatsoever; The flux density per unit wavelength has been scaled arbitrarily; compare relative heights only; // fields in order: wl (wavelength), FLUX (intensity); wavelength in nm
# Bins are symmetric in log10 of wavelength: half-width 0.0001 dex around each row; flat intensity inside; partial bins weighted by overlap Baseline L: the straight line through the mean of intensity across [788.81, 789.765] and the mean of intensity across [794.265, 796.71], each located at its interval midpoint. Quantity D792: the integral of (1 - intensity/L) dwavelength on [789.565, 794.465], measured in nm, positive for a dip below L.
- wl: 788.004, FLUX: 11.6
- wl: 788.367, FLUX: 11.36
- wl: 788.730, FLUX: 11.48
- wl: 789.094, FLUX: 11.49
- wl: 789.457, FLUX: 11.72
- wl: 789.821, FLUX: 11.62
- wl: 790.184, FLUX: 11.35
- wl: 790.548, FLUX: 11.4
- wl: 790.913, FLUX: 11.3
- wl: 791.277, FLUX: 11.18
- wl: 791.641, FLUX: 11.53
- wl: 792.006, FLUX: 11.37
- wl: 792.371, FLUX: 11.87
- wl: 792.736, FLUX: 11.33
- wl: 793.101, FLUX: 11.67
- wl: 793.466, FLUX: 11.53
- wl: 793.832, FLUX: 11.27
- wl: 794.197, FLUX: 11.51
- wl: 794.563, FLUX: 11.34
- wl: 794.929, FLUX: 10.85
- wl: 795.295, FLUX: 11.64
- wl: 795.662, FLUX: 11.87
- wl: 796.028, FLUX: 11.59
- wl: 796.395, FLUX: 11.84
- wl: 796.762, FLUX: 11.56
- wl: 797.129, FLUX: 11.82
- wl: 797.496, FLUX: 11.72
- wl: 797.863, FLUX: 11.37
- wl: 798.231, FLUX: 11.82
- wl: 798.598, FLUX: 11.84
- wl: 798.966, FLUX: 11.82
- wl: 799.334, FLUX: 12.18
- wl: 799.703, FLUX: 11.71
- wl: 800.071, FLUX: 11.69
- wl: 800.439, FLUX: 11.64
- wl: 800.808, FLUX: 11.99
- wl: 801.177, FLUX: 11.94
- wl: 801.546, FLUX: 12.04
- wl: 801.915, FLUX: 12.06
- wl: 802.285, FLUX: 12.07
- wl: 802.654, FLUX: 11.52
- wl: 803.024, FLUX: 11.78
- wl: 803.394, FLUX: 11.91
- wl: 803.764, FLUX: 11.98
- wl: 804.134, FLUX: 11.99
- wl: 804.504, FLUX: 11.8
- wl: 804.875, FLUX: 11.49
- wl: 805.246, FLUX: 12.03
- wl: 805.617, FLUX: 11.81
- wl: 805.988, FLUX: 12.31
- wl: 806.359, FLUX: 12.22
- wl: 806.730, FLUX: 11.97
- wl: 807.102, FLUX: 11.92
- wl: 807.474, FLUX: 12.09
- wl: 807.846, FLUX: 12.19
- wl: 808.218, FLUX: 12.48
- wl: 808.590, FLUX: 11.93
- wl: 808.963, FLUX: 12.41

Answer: 0.04 nm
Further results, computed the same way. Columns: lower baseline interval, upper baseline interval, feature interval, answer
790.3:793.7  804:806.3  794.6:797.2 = 0.01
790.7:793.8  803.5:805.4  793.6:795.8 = 0.03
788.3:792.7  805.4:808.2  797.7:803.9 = 0.01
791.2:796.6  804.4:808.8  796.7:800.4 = -0.02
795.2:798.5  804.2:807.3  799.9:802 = -0.01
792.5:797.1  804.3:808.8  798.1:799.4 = -0.02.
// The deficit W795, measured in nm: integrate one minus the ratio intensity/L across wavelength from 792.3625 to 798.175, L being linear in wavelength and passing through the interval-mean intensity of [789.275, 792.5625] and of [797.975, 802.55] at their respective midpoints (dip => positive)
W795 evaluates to 0.06 nm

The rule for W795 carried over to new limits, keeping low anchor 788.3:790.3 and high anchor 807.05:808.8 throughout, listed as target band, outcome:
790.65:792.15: 0.03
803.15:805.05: 0.03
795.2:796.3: 0.00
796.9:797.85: 0.01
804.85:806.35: 0.01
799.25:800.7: 0.01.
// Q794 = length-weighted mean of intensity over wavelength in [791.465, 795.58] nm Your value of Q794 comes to 11.5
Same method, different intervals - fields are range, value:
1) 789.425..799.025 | 11.5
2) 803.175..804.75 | 11.9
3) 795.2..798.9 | 11.7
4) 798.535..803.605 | 11.9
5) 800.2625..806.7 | 11.9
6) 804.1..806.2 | 11.9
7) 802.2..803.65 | 11.8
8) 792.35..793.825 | 11.5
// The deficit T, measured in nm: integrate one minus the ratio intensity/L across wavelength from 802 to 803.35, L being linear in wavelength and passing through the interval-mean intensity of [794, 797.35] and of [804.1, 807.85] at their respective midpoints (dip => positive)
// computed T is 0.00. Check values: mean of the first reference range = 11.6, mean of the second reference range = 12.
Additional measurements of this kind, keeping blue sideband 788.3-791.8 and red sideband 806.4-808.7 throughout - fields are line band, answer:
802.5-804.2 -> 0.017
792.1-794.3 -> 0.008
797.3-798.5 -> 0.009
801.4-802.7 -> -0.007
